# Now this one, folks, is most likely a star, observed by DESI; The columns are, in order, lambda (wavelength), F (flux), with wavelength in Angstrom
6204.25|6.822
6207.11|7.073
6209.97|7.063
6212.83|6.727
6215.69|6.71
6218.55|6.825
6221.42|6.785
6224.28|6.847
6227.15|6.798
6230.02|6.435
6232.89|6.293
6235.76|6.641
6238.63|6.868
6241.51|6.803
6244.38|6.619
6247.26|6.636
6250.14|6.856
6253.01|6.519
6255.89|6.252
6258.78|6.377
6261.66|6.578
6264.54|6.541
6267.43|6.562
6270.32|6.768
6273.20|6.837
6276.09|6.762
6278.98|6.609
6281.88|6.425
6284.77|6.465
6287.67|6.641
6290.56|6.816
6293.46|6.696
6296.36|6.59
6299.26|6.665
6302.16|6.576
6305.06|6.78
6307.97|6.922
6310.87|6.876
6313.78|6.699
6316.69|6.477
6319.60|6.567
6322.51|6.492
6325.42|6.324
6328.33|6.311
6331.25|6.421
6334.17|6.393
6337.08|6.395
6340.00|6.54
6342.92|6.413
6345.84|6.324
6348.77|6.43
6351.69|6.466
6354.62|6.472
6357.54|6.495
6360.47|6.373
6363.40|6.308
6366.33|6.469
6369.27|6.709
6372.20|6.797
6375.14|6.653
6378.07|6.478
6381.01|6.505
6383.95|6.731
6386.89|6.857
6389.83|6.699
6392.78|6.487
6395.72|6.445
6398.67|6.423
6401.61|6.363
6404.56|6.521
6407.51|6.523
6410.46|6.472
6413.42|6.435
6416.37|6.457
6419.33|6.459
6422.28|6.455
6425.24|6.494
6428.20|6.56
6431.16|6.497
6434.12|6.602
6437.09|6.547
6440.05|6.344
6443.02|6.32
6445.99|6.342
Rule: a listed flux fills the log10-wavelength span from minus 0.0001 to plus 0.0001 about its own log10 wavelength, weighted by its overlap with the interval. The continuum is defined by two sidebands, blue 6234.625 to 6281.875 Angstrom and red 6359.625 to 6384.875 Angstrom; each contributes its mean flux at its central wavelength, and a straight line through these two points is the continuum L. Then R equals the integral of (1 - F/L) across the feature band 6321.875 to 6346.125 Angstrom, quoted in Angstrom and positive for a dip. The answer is 0.67 Angstrom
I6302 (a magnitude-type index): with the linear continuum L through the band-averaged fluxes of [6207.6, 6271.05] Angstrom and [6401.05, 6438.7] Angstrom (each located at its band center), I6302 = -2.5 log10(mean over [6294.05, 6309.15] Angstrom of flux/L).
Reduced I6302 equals -0.02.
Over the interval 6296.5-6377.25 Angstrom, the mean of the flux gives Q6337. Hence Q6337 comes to 6.53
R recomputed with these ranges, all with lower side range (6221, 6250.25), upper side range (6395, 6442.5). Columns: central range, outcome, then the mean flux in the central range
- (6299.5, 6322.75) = -0.3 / 6.68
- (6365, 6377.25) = -0.2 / 6.65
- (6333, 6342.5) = 0.2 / 6.45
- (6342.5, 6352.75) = 0.2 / 6.4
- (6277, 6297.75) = 0.0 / 6.61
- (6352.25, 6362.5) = 0.2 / 6.44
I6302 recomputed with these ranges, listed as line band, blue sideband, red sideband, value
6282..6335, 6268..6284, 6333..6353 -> -0.01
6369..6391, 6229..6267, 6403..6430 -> -0.03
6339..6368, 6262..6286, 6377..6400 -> 0.03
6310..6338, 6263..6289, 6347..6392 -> 0.02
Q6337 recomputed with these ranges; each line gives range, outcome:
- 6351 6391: 6.57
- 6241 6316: 6.65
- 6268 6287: 6.64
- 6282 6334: 6.6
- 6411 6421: 6.45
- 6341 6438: 6.51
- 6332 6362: 6.43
